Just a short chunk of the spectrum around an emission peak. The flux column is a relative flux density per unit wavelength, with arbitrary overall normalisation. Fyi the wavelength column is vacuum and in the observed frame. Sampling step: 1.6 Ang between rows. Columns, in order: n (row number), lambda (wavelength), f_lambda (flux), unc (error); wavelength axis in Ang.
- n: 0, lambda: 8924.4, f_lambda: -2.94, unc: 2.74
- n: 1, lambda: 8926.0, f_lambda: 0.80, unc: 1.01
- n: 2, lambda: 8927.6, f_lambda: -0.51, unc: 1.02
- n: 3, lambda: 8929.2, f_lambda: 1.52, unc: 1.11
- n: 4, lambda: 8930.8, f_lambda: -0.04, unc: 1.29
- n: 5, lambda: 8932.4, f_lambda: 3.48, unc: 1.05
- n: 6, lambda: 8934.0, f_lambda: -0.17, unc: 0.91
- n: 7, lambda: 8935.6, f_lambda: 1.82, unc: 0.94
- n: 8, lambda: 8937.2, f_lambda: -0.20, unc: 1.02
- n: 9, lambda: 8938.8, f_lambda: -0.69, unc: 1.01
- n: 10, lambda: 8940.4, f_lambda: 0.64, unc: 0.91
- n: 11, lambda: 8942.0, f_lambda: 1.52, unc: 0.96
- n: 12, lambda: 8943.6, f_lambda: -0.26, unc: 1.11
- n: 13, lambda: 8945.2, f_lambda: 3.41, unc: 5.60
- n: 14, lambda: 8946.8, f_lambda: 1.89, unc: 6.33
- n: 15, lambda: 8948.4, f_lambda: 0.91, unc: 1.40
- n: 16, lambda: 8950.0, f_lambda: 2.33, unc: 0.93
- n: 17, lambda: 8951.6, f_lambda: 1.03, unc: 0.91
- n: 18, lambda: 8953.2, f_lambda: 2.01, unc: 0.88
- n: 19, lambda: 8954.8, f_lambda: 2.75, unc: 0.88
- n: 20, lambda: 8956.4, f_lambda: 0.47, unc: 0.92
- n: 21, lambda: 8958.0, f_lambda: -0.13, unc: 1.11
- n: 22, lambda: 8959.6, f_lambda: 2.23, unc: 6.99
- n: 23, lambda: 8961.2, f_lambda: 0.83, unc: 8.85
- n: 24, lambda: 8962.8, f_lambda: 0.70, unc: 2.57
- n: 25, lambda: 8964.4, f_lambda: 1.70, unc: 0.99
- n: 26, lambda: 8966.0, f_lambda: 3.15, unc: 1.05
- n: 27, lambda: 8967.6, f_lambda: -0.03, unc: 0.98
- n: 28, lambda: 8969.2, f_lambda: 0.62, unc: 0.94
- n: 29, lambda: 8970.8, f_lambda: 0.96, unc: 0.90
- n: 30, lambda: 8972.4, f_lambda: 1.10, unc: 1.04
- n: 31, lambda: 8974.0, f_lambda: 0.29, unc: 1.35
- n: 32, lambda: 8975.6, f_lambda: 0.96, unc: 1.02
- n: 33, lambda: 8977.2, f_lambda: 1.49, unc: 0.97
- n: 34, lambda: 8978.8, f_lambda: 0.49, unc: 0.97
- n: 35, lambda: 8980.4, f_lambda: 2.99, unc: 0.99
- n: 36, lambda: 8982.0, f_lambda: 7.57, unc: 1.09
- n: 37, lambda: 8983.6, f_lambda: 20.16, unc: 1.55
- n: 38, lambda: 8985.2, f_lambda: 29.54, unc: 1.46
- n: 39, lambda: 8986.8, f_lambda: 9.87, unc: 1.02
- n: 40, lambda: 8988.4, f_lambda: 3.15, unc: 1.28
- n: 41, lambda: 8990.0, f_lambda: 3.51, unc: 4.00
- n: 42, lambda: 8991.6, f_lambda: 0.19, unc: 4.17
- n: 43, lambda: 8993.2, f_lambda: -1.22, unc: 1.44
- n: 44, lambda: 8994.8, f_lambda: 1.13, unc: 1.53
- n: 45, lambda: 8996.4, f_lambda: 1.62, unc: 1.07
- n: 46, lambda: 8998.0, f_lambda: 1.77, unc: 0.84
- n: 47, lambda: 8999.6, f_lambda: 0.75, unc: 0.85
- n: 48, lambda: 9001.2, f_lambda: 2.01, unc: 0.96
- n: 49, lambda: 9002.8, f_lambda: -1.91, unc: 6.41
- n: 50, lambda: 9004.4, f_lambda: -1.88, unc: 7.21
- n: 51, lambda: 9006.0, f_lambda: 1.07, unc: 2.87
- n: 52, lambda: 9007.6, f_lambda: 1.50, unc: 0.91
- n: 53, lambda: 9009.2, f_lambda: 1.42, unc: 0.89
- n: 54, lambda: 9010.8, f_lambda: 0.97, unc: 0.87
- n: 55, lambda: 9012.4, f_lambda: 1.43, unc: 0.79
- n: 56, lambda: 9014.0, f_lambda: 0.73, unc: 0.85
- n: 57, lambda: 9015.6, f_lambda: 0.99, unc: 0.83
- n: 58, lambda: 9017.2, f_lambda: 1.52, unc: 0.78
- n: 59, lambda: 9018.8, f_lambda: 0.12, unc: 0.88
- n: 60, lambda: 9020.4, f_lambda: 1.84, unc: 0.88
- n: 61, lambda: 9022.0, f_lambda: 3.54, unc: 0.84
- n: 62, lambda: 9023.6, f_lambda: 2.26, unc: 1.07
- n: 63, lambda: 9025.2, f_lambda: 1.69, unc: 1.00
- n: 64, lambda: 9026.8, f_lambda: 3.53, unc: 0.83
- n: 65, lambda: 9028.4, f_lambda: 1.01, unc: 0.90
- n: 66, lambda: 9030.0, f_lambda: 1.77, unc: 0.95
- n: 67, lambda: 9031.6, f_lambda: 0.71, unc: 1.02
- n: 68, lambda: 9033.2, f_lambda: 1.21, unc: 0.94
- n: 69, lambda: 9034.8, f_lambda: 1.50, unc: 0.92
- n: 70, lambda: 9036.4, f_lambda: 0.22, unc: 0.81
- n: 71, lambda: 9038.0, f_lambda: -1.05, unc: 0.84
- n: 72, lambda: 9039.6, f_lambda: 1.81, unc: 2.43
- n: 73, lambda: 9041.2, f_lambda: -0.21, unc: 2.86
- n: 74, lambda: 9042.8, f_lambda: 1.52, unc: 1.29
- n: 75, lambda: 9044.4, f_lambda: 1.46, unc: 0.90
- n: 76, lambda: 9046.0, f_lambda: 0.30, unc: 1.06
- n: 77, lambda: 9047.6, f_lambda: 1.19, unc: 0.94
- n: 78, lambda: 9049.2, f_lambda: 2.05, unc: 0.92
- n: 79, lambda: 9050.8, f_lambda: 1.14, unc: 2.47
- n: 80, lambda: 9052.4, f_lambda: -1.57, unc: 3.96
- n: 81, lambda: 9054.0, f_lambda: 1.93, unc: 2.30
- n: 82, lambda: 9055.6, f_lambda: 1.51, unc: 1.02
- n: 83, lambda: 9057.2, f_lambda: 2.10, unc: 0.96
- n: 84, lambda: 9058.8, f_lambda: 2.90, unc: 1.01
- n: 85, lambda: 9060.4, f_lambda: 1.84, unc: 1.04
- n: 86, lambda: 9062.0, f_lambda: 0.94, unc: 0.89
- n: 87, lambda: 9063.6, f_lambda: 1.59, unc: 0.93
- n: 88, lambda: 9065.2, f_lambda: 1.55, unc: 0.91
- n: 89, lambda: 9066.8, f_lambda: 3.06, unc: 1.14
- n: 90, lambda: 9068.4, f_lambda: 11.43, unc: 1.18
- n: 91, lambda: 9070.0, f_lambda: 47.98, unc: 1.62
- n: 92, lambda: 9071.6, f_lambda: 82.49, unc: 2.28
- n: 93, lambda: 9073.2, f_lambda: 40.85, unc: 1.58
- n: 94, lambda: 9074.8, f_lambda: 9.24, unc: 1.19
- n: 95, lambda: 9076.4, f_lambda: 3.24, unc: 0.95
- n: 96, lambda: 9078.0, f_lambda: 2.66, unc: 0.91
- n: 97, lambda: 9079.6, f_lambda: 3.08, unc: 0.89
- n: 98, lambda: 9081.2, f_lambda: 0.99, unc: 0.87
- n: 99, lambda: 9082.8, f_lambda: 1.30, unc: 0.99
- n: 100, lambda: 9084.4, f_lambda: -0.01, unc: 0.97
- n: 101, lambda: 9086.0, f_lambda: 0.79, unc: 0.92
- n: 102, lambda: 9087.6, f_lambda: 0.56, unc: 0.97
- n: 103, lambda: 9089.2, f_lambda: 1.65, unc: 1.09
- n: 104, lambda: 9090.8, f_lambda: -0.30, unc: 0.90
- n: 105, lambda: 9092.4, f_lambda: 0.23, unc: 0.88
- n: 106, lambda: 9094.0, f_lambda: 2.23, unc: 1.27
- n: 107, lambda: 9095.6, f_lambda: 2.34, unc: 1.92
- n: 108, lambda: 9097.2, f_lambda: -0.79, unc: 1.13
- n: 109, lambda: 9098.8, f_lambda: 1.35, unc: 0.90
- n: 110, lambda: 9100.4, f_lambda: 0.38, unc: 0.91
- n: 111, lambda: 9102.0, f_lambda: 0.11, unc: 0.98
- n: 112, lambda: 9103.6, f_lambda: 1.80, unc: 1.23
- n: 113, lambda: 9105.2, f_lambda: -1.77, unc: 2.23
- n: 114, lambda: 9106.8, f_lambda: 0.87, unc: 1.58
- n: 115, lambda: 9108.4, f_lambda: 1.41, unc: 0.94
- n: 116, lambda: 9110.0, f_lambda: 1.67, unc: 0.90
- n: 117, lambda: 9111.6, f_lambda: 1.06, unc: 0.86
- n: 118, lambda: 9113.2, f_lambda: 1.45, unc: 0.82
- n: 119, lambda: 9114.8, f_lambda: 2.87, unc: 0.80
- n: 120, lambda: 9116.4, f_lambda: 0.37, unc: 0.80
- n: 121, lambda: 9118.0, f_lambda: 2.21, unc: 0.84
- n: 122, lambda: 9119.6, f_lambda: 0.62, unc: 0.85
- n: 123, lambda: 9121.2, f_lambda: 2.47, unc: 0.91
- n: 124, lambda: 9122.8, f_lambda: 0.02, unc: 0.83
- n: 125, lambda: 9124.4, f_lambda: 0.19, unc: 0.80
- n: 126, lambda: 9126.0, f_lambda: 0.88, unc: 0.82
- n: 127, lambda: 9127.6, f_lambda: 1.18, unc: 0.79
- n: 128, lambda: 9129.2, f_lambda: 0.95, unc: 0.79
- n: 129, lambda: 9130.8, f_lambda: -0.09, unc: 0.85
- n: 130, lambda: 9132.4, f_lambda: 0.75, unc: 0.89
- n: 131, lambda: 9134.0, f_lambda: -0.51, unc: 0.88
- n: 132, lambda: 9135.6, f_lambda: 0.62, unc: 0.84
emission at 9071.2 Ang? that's [O III] 5007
